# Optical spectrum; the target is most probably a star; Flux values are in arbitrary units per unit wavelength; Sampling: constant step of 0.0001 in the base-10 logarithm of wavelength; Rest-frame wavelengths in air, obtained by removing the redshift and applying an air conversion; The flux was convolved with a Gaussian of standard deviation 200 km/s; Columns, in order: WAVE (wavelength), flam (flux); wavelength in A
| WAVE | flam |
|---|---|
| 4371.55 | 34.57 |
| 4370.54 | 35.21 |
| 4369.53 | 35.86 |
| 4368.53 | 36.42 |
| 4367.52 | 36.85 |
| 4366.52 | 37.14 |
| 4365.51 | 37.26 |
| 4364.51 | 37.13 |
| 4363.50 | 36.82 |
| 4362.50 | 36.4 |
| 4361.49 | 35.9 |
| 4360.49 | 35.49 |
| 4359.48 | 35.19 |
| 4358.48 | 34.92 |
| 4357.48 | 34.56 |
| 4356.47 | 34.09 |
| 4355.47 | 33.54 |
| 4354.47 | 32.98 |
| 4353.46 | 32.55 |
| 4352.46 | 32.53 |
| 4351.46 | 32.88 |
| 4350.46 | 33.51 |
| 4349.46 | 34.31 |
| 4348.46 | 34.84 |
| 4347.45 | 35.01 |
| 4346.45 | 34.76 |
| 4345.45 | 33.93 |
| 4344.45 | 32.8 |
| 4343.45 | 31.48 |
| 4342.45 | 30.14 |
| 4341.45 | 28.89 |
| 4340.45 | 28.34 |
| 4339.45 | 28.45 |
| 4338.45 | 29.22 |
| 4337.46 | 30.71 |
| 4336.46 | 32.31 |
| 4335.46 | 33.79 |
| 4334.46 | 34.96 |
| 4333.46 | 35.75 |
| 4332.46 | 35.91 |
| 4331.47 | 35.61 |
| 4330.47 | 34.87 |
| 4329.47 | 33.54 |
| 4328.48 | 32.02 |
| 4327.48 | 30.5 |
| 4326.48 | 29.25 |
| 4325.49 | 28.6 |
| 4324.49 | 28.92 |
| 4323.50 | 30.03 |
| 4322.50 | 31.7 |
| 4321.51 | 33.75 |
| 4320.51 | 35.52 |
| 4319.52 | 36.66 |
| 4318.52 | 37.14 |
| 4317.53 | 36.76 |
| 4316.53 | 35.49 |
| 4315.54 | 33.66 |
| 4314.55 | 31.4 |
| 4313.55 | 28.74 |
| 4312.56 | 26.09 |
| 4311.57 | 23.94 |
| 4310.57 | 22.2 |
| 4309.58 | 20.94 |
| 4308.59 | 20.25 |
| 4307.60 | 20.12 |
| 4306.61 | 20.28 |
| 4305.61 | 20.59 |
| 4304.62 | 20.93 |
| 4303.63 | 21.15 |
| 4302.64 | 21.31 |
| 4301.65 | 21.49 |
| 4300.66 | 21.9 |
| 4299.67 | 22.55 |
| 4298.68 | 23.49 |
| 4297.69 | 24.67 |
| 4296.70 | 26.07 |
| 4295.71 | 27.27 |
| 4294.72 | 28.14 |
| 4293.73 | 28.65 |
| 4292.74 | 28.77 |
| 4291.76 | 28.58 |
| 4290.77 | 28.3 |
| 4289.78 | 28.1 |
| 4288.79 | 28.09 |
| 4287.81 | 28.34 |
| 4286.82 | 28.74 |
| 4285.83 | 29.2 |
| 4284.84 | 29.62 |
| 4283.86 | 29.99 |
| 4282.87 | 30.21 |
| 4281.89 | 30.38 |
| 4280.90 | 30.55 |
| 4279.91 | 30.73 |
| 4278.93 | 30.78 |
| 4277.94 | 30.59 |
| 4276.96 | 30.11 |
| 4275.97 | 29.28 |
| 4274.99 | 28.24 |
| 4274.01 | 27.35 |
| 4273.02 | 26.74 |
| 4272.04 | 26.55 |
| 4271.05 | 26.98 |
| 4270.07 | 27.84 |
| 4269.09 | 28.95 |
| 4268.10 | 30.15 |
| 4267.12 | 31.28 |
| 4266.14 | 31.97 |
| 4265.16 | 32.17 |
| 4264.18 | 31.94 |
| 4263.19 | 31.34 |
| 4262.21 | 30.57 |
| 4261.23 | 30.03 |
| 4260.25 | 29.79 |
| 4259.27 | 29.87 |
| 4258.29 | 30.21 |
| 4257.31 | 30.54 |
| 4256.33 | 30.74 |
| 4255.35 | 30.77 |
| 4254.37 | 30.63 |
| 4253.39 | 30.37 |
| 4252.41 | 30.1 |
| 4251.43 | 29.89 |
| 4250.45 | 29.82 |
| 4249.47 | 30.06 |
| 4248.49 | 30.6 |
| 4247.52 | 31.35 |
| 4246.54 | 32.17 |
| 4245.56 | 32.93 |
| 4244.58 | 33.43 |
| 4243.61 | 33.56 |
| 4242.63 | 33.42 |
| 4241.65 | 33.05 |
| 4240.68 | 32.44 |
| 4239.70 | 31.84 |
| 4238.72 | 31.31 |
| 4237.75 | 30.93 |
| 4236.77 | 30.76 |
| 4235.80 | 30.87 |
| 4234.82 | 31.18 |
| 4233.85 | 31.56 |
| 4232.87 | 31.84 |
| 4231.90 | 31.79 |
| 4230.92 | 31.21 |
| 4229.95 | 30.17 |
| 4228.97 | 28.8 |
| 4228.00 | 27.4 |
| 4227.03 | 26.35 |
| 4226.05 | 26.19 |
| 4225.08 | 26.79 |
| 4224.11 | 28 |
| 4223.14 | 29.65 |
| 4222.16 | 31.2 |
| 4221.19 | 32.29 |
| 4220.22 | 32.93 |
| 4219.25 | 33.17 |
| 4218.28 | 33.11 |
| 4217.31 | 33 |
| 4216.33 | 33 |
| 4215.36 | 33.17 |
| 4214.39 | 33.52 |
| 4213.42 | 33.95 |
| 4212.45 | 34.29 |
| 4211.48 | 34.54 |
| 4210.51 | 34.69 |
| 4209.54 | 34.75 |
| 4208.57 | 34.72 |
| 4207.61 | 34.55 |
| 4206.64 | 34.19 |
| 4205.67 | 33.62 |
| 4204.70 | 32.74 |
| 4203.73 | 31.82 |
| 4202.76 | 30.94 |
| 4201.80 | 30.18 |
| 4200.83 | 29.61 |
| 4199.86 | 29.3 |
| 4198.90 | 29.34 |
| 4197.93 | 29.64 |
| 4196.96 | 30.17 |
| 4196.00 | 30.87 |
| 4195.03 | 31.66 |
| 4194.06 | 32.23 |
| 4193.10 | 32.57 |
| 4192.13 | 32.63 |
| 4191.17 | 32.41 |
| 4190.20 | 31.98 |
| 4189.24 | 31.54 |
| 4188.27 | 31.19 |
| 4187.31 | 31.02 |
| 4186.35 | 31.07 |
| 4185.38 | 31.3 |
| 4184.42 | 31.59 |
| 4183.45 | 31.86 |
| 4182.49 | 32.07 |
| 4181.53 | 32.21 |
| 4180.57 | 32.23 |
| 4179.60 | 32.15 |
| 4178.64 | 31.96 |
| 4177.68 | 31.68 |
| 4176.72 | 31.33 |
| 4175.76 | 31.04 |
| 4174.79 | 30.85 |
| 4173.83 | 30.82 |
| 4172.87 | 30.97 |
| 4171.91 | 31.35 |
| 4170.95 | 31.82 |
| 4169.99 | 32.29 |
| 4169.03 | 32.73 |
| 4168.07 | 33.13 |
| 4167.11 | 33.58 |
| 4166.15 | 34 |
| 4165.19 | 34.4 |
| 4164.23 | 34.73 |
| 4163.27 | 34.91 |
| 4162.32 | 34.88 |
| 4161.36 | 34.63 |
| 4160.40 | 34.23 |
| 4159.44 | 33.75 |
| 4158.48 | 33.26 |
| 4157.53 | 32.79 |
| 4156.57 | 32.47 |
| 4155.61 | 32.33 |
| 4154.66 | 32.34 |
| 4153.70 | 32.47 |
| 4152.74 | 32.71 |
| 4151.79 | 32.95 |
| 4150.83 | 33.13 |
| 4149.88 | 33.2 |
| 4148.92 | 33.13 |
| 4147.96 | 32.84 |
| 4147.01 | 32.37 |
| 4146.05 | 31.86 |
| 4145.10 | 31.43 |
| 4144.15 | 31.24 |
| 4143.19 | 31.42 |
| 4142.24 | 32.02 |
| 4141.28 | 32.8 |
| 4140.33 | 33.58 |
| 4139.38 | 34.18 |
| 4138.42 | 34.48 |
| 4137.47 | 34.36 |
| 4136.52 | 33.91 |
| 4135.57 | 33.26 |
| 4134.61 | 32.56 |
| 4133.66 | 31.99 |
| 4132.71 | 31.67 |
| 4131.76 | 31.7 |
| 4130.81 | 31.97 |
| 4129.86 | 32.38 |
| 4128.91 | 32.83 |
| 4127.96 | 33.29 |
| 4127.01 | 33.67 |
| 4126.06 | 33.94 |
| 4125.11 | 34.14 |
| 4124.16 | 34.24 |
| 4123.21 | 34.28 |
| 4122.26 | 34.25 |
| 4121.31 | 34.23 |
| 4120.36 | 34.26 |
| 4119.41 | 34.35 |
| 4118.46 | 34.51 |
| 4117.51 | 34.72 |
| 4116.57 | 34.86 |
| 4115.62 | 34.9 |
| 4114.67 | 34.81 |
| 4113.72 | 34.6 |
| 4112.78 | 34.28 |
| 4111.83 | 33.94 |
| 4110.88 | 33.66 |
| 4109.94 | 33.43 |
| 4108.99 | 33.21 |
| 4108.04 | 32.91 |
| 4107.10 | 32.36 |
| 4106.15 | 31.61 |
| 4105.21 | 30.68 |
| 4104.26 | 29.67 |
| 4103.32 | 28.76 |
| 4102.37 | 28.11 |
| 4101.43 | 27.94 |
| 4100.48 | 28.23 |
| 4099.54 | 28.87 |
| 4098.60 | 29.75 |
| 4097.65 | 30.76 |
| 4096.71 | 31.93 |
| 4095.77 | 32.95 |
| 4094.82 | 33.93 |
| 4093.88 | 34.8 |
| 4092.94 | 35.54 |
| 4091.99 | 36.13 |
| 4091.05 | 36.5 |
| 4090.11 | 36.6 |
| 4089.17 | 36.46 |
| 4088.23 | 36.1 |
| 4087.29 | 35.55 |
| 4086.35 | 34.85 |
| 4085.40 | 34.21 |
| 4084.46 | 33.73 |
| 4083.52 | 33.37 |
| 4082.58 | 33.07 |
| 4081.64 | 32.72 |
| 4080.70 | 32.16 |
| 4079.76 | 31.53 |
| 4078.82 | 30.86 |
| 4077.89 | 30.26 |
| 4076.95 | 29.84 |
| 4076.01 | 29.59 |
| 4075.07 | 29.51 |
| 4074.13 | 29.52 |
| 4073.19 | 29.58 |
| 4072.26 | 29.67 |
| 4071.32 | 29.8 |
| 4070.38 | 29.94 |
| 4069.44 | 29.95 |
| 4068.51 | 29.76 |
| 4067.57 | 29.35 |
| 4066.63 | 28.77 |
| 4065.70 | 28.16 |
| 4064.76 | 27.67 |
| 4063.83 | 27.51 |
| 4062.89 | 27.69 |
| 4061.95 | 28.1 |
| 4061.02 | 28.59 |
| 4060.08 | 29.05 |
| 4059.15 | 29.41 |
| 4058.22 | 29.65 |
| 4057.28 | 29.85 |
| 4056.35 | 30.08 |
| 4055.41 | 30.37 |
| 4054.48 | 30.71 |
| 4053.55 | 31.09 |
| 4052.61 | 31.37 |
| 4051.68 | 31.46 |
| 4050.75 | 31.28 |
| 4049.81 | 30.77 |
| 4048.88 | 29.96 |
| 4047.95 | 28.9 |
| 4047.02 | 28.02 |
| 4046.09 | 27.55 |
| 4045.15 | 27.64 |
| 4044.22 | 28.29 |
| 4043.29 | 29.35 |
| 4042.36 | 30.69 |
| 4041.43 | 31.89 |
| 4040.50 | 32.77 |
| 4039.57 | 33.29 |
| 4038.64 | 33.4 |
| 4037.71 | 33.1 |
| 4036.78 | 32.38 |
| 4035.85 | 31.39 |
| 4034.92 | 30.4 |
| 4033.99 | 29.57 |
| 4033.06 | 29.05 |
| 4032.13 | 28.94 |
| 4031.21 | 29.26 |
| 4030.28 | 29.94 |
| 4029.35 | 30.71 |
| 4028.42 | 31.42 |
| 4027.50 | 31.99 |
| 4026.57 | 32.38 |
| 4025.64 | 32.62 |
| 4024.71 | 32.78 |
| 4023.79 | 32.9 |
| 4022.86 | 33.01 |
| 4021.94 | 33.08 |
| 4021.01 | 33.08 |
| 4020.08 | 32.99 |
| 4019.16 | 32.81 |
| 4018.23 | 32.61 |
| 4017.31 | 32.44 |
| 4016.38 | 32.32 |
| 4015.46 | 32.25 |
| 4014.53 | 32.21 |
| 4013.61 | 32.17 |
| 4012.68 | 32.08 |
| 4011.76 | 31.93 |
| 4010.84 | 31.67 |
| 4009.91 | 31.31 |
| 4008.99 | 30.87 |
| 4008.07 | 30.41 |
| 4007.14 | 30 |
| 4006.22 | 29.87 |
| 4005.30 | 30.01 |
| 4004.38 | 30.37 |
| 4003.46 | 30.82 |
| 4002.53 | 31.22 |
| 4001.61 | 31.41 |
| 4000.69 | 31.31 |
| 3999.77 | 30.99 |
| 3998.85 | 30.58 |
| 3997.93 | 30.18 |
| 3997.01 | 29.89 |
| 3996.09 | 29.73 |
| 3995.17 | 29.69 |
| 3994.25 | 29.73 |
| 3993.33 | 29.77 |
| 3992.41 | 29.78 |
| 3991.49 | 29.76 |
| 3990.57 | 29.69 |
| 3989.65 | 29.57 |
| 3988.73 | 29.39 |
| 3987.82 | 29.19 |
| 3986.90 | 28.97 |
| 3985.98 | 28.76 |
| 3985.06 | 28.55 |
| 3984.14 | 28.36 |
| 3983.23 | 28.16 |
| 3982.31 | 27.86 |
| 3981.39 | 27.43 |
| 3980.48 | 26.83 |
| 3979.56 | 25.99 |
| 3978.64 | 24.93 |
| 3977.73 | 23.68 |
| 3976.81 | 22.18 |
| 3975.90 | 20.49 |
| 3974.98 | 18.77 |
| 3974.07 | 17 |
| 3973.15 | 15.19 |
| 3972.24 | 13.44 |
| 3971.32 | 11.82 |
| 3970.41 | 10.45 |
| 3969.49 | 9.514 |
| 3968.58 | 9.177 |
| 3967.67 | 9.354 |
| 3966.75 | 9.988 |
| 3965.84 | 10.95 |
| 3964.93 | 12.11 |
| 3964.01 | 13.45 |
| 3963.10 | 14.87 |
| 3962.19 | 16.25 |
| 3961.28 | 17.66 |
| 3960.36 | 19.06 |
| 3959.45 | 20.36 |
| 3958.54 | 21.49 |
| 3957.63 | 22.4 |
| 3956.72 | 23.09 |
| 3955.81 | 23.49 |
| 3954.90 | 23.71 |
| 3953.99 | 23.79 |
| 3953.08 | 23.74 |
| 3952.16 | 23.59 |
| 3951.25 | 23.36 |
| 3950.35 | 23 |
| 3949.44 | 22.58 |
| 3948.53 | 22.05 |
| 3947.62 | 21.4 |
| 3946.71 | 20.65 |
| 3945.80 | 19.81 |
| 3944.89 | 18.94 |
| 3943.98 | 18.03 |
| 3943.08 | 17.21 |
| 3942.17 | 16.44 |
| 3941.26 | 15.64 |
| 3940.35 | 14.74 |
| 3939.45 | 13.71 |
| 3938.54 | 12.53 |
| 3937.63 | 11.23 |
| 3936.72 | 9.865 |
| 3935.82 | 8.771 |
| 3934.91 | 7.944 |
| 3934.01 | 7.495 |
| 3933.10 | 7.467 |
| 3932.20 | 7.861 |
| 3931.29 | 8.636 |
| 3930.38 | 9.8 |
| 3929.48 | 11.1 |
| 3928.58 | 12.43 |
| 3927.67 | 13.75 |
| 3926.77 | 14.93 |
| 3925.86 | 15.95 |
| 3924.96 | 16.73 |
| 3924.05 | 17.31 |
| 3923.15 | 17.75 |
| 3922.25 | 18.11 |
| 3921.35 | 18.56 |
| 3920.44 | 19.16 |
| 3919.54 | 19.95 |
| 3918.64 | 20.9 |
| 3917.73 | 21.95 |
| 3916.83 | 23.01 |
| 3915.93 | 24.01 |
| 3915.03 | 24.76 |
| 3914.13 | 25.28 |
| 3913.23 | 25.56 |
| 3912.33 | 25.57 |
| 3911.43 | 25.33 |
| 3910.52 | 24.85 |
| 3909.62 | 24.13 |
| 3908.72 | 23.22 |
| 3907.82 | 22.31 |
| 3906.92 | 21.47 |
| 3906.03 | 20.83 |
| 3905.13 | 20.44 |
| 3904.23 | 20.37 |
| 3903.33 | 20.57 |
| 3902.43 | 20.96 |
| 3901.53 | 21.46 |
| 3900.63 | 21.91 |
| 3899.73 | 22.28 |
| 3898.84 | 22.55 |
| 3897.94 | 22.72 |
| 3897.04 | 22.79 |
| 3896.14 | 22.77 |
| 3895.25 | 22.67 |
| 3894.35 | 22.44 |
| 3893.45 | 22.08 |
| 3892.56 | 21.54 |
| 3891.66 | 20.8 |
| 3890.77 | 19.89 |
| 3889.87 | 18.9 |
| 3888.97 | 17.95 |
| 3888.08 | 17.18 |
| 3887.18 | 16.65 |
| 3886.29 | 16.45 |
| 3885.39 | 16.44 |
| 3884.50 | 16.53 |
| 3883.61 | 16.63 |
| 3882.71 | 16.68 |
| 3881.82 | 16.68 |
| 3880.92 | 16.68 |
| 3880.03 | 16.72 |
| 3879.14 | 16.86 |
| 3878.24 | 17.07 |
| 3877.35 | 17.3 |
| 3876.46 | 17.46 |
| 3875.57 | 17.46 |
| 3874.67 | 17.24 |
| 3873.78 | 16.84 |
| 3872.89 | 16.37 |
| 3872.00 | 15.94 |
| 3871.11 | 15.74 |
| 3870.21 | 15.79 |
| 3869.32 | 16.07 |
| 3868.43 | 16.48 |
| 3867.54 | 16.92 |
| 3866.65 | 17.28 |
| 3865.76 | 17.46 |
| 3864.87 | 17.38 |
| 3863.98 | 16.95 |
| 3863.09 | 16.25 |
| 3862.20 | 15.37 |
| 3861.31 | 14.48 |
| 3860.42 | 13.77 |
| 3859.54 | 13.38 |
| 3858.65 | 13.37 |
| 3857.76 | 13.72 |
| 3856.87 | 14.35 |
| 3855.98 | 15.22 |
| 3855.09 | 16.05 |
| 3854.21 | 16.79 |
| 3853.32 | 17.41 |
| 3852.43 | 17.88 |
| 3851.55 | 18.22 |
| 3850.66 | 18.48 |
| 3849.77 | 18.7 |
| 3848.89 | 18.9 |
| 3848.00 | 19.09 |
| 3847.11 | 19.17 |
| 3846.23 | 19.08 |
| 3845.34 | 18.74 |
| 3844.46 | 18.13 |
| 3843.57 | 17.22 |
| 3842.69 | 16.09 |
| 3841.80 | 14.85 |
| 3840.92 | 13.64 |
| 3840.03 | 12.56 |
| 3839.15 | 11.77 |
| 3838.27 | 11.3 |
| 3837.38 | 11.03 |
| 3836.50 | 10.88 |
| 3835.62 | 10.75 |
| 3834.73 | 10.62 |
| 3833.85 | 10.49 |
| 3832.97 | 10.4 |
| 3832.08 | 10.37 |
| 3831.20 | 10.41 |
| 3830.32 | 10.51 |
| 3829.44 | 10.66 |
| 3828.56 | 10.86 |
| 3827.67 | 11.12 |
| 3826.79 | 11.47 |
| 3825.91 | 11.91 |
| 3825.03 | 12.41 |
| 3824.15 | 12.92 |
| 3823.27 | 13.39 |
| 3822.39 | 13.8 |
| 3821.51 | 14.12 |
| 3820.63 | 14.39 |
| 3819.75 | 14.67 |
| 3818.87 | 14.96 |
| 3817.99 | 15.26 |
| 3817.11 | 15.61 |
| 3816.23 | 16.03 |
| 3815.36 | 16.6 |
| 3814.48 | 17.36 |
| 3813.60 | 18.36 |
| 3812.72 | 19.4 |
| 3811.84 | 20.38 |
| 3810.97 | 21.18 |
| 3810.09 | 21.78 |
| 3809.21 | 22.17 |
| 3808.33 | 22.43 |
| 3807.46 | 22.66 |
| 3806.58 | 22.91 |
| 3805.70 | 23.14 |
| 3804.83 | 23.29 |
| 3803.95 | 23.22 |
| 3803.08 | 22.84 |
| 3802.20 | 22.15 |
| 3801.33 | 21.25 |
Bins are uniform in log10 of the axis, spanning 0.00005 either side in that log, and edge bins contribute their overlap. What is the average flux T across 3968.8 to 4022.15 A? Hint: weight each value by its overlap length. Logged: 27.8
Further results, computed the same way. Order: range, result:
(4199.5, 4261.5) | 31.4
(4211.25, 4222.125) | 33.2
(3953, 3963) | 21.1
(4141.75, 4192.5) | 32.4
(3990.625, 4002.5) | 30.3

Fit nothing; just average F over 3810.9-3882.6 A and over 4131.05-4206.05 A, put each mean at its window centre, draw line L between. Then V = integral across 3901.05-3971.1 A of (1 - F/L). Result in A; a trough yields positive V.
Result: 7.3 A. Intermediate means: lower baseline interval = 15.3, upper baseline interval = 32.3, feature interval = 17.8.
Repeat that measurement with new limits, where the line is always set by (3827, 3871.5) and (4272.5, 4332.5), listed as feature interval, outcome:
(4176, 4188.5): -3.47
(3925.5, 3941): 5.58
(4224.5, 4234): -1.06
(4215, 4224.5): -2.22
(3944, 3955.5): -2.73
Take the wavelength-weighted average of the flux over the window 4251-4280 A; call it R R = 29.9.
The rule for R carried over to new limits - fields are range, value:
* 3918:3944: 13.9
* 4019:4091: 31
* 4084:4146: 33.1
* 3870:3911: 19.4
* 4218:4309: 29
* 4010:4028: 32.5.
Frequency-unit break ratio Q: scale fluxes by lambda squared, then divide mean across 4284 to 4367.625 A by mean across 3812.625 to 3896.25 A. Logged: 2.43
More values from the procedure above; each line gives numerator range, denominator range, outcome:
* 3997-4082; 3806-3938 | 1.97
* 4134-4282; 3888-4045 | 1.50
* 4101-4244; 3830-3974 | 2.15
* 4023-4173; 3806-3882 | 2.32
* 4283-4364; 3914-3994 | 1.89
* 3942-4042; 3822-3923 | 1.59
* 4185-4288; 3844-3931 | 1.98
